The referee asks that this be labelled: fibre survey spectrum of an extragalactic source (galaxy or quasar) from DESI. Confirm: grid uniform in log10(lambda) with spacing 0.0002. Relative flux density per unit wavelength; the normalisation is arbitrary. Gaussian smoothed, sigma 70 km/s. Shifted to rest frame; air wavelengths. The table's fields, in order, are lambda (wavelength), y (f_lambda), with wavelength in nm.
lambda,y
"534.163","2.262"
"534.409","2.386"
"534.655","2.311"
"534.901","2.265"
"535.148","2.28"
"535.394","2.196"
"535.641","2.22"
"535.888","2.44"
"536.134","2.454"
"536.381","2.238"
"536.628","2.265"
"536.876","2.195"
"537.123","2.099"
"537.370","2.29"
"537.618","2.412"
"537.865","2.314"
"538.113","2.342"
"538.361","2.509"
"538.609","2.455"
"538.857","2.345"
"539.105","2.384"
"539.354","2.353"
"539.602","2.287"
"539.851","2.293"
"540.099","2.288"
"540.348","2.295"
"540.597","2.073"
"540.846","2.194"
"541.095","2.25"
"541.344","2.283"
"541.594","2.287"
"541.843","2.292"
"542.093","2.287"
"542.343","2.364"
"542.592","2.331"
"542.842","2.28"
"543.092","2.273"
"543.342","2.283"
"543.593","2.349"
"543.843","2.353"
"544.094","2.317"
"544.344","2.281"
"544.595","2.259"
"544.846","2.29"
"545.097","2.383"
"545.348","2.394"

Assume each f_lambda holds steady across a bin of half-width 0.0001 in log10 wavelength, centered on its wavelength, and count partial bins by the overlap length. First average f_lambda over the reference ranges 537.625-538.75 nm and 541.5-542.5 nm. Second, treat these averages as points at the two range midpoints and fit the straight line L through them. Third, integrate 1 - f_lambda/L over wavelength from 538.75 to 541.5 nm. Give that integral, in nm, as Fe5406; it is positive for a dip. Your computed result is 0.09 nm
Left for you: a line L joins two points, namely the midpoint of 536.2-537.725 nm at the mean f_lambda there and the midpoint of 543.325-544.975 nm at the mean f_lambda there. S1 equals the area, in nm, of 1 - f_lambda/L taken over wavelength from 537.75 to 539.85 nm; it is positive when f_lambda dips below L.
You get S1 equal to -0.09 nm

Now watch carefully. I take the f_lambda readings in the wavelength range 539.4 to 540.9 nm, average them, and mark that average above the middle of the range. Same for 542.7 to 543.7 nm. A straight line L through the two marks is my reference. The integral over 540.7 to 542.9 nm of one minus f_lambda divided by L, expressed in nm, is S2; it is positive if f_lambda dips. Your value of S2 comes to -0.01 nm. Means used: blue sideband 2.25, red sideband 2.29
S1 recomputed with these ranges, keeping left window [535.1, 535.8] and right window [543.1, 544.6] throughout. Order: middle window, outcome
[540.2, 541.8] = 0.035 nm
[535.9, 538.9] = -0.102 nm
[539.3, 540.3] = -0.012 nm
